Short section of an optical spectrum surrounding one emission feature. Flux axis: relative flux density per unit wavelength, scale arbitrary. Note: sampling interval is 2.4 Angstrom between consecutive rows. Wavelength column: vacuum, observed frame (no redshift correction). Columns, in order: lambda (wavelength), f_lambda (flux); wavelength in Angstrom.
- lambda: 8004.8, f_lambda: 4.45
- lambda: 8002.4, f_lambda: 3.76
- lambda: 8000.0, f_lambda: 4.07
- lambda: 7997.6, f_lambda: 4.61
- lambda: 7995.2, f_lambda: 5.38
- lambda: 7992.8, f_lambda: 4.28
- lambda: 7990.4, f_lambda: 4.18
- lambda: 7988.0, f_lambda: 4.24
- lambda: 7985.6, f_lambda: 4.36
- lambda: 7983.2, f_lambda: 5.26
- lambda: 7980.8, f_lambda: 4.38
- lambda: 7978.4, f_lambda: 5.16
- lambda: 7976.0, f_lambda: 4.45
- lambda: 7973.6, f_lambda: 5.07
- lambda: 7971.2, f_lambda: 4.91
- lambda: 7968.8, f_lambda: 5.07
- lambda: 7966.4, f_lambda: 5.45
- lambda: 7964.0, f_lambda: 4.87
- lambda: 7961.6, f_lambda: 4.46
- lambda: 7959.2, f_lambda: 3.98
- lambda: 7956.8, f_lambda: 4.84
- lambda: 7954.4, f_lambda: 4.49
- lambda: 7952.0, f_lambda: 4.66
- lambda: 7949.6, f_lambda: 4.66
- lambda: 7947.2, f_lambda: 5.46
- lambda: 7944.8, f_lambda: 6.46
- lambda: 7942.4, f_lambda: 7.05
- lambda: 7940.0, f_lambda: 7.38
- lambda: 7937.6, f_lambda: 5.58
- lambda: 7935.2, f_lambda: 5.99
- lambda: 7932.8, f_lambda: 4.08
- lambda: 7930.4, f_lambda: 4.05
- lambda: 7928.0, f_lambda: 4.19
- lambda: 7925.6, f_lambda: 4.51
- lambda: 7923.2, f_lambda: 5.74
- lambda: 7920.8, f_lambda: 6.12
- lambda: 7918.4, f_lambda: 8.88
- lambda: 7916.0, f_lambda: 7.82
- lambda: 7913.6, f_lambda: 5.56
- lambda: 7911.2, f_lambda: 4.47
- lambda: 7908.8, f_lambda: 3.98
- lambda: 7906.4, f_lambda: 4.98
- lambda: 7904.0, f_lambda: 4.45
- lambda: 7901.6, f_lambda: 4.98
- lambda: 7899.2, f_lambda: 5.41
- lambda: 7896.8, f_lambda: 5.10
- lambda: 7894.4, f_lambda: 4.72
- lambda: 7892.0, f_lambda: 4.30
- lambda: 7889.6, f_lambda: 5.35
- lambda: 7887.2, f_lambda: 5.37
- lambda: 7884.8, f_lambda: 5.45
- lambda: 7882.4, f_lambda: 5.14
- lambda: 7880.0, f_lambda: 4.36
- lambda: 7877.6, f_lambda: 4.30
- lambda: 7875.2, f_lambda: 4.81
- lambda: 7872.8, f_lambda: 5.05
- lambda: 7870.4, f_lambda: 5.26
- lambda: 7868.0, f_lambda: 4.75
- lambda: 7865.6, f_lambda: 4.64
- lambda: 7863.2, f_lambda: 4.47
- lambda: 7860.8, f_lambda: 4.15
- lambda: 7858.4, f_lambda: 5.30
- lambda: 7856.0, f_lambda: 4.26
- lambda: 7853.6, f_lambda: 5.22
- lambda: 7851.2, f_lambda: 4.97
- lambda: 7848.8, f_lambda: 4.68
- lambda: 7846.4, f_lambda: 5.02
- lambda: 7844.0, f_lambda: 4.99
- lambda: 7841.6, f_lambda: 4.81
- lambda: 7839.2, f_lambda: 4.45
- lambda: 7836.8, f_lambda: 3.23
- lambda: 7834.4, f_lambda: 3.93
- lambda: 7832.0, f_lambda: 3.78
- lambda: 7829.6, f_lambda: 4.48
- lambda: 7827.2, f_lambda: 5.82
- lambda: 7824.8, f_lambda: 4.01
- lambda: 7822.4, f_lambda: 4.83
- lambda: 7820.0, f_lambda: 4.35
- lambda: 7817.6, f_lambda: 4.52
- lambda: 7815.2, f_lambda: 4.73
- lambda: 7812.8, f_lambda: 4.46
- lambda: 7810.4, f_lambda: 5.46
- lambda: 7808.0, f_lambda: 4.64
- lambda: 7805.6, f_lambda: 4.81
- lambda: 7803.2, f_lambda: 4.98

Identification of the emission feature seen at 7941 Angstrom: [N II] 6583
